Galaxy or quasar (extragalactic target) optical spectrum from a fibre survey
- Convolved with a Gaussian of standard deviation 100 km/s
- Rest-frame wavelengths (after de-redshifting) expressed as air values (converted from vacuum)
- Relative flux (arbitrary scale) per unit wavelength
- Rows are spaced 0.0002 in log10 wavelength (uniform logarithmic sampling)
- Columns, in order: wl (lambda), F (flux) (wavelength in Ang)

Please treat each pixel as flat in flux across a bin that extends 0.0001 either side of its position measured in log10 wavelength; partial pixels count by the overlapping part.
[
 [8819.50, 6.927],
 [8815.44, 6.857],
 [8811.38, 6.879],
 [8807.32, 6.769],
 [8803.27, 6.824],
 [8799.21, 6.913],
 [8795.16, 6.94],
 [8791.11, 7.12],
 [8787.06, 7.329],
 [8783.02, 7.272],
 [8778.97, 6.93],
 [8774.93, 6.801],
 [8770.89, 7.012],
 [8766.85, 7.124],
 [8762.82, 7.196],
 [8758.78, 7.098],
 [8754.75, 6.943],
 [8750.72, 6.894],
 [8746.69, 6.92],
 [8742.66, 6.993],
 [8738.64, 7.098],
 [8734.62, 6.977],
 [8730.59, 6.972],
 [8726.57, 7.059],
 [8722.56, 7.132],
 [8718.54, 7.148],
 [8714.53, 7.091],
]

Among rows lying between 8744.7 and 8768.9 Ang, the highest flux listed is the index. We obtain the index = 7.196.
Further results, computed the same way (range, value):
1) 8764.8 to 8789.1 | 7.329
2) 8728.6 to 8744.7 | 7.098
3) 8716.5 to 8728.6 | 7.148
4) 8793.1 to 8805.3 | 6.94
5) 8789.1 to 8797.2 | 7.12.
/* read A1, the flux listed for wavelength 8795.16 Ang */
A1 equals 6.94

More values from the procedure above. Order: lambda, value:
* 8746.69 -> 6.92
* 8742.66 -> 6.993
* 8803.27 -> 6.824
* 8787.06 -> 7.329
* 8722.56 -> 7.132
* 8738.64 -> 7.098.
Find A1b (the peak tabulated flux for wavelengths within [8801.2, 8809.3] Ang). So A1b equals 6.824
